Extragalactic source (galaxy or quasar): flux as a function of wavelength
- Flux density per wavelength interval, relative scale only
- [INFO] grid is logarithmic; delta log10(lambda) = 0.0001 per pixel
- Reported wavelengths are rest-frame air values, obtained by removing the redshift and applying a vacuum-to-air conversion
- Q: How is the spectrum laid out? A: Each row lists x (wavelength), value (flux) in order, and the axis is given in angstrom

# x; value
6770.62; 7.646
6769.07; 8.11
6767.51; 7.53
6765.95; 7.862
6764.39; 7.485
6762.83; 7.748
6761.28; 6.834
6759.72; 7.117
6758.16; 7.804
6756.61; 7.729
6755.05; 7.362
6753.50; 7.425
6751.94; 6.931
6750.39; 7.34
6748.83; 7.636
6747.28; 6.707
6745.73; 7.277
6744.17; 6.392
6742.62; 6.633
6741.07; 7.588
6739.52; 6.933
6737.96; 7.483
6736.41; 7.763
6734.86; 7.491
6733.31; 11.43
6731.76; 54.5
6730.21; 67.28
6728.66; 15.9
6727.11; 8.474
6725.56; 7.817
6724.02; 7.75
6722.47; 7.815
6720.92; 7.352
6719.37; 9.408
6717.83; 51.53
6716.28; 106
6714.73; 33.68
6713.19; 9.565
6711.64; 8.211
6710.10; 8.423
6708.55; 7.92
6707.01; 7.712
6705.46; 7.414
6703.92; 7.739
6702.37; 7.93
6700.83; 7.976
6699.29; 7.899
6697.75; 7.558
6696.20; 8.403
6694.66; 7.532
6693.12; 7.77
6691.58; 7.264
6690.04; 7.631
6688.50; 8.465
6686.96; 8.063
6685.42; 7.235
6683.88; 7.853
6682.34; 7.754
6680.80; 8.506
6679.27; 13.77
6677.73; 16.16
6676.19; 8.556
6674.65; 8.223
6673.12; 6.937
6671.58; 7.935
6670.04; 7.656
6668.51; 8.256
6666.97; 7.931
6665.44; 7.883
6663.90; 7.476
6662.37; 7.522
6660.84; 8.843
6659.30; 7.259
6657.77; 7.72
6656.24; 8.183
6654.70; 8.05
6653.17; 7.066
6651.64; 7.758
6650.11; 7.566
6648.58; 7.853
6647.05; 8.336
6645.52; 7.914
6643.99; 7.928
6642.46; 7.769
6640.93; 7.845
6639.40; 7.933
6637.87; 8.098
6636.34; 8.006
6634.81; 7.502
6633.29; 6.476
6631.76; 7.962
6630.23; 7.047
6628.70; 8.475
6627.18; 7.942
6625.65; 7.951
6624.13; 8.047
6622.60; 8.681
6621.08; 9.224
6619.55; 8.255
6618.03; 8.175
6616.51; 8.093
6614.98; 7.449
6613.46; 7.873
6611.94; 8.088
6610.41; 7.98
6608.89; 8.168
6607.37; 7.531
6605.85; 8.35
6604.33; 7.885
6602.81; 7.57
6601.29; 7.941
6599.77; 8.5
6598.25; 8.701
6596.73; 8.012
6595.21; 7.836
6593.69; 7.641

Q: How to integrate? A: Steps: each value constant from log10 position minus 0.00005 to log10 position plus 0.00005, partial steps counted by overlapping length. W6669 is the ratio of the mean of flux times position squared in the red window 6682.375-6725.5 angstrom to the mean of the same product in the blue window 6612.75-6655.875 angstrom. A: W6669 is 1.8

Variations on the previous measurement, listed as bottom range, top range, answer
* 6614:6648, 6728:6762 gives 1.65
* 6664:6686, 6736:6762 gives 0.83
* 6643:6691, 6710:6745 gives 2.50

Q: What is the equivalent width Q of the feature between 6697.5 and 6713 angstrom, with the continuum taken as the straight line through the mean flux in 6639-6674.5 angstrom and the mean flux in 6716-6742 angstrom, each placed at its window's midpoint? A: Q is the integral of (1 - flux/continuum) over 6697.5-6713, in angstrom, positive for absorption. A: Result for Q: 8.21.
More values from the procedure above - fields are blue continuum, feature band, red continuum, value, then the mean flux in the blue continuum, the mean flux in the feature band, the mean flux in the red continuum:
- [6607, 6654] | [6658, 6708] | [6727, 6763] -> 8.42 angstrom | 7.91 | 8.28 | 12.5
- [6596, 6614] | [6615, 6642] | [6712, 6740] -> 7.40 angstrom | 8.05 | 7.96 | 23.7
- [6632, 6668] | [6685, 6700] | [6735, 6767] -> -0.42 angstrom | 7.79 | 7.79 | 7.31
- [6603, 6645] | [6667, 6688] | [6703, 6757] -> 5.26 angstrom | 7.95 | 8.95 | 15.9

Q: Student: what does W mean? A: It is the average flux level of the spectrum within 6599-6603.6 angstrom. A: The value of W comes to 8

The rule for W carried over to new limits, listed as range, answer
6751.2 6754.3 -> 7.18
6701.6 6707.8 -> 7.7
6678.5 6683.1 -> 10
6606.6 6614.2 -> 7.93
